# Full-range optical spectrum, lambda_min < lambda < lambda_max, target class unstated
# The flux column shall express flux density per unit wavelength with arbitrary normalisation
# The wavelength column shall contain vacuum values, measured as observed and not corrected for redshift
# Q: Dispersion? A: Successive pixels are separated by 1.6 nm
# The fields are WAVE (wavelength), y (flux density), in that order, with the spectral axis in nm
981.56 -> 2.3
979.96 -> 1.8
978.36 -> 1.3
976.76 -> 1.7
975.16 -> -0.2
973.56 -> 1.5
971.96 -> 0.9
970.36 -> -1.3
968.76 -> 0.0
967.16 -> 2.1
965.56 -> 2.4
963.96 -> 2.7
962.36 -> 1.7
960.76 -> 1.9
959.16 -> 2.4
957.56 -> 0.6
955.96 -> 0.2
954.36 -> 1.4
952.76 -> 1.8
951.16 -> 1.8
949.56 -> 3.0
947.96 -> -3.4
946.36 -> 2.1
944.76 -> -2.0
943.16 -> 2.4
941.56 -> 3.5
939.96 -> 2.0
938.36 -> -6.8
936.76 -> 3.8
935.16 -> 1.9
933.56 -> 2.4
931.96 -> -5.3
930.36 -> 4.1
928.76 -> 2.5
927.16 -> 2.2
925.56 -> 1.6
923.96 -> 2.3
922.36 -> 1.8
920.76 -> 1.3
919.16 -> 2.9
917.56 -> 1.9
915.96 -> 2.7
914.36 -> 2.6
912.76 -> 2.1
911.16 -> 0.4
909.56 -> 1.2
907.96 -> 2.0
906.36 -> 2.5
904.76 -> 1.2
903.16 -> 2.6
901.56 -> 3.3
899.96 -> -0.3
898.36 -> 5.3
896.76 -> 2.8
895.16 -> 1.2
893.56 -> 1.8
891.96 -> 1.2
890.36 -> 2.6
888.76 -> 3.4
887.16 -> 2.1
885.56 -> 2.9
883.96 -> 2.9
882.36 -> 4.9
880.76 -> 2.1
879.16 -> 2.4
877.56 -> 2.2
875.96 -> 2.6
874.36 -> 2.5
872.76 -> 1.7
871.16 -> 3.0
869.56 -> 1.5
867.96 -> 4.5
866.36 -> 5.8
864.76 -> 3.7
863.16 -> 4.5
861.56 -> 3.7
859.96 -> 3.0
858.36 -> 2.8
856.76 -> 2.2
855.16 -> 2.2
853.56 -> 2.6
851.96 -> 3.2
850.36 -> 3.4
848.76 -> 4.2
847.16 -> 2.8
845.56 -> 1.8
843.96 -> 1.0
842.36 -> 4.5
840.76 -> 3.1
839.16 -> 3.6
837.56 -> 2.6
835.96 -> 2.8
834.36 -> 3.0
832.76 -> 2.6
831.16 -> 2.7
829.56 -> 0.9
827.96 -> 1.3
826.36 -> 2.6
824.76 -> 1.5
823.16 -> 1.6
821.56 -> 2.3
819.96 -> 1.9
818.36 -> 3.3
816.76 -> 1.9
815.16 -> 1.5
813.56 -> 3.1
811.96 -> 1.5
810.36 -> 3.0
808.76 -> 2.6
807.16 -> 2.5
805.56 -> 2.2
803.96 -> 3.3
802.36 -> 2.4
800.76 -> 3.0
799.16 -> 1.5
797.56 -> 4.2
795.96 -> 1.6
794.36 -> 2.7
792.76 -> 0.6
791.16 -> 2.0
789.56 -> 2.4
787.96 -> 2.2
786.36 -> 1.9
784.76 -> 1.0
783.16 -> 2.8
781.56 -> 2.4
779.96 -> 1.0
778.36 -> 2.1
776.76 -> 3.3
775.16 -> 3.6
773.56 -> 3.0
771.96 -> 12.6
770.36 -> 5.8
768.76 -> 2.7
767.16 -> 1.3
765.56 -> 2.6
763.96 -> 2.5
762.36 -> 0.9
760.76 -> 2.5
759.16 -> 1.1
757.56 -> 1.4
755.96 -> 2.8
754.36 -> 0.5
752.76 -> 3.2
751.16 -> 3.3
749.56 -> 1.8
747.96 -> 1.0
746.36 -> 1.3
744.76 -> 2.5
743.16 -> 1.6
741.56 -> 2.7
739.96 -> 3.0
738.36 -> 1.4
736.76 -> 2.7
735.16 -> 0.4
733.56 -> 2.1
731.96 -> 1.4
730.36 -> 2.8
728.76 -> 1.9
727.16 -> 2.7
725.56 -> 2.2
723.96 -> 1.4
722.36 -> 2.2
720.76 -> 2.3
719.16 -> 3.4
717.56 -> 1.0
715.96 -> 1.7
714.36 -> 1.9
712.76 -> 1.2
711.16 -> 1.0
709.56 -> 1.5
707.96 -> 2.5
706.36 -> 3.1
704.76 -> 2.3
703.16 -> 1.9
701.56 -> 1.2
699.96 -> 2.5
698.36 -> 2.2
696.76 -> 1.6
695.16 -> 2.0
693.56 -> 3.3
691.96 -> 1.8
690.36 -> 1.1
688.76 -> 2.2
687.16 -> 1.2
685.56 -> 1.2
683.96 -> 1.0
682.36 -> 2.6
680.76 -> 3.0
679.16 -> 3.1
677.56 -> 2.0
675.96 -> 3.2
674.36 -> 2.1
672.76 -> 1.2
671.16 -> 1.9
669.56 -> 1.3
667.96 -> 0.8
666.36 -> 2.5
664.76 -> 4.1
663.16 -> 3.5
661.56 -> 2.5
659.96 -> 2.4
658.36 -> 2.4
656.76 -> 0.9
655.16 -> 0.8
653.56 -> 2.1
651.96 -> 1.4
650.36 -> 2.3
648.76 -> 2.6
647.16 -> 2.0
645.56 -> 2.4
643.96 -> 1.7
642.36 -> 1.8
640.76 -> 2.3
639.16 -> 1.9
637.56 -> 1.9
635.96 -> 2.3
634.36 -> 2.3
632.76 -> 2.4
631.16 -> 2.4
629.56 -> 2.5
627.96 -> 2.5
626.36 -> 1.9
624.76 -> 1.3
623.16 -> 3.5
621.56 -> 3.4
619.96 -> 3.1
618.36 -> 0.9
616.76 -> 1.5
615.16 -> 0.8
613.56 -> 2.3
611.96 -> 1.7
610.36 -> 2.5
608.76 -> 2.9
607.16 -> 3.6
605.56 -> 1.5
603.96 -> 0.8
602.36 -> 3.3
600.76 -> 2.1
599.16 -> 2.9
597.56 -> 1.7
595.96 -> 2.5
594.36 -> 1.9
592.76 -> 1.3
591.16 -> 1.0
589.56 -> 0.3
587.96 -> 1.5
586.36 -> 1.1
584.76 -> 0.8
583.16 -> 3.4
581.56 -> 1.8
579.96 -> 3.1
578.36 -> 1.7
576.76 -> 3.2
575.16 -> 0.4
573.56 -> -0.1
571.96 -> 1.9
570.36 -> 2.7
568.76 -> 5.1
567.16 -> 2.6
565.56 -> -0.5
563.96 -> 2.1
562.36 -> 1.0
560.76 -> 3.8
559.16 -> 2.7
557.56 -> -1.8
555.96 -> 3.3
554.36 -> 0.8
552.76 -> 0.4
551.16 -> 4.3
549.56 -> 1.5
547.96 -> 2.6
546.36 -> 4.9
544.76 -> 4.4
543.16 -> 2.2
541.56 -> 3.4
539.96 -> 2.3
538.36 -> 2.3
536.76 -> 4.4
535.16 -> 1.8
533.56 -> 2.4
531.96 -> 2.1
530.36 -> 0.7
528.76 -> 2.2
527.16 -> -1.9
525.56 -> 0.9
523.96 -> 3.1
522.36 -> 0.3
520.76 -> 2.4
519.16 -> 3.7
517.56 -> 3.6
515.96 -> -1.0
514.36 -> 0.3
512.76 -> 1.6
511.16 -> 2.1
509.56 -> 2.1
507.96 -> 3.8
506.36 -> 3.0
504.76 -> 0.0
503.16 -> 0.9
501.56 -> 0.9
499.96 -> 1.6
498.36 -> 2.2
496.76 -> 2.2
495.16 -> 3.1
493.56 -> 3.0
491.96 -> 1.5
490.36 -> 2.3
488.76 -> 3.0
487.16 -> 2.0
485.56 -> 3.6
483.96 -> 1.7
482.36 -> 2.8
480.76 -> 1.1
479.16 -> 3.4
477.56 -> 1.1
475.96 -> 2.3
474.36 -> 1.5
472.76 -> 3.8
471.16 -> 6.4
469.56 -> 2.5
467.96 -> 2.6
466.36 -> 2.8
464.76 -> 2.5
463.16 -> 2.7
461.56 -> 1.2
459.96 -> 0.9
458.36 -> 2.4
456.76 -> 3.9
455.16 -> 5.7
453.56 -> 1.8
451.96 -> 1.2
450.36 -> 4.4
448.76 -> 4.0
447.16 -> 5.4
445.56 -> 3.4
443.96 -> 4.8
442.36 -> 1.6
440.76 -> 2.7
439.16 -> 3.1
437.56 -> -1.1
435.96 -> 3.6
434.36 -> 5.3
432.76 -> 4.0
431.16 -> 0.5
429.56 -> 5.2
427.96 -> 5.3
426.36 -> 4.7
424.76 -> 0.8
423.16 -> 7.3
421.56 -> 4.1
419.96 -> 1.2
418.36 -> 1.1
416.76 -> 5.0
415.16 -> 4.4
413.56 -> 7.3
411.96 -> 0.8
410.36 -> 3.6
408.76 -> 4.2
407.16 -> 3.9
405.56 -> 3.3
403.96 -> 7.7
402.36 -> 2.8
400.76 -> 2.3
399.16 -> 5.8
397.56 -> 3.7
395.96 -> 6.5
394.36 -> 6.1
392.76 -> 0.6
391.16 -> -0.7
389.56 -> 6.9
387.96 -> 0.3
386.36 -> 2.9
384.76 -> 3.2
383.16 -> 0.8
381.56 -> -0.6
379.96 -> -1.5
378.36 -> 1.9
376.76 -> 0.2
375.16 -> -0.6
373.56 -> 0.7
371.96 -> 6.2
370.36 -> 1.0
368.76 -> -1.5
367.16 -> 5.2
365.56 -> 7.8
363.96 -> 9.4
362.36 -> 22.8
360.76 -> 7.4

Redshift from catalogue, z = 1.069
